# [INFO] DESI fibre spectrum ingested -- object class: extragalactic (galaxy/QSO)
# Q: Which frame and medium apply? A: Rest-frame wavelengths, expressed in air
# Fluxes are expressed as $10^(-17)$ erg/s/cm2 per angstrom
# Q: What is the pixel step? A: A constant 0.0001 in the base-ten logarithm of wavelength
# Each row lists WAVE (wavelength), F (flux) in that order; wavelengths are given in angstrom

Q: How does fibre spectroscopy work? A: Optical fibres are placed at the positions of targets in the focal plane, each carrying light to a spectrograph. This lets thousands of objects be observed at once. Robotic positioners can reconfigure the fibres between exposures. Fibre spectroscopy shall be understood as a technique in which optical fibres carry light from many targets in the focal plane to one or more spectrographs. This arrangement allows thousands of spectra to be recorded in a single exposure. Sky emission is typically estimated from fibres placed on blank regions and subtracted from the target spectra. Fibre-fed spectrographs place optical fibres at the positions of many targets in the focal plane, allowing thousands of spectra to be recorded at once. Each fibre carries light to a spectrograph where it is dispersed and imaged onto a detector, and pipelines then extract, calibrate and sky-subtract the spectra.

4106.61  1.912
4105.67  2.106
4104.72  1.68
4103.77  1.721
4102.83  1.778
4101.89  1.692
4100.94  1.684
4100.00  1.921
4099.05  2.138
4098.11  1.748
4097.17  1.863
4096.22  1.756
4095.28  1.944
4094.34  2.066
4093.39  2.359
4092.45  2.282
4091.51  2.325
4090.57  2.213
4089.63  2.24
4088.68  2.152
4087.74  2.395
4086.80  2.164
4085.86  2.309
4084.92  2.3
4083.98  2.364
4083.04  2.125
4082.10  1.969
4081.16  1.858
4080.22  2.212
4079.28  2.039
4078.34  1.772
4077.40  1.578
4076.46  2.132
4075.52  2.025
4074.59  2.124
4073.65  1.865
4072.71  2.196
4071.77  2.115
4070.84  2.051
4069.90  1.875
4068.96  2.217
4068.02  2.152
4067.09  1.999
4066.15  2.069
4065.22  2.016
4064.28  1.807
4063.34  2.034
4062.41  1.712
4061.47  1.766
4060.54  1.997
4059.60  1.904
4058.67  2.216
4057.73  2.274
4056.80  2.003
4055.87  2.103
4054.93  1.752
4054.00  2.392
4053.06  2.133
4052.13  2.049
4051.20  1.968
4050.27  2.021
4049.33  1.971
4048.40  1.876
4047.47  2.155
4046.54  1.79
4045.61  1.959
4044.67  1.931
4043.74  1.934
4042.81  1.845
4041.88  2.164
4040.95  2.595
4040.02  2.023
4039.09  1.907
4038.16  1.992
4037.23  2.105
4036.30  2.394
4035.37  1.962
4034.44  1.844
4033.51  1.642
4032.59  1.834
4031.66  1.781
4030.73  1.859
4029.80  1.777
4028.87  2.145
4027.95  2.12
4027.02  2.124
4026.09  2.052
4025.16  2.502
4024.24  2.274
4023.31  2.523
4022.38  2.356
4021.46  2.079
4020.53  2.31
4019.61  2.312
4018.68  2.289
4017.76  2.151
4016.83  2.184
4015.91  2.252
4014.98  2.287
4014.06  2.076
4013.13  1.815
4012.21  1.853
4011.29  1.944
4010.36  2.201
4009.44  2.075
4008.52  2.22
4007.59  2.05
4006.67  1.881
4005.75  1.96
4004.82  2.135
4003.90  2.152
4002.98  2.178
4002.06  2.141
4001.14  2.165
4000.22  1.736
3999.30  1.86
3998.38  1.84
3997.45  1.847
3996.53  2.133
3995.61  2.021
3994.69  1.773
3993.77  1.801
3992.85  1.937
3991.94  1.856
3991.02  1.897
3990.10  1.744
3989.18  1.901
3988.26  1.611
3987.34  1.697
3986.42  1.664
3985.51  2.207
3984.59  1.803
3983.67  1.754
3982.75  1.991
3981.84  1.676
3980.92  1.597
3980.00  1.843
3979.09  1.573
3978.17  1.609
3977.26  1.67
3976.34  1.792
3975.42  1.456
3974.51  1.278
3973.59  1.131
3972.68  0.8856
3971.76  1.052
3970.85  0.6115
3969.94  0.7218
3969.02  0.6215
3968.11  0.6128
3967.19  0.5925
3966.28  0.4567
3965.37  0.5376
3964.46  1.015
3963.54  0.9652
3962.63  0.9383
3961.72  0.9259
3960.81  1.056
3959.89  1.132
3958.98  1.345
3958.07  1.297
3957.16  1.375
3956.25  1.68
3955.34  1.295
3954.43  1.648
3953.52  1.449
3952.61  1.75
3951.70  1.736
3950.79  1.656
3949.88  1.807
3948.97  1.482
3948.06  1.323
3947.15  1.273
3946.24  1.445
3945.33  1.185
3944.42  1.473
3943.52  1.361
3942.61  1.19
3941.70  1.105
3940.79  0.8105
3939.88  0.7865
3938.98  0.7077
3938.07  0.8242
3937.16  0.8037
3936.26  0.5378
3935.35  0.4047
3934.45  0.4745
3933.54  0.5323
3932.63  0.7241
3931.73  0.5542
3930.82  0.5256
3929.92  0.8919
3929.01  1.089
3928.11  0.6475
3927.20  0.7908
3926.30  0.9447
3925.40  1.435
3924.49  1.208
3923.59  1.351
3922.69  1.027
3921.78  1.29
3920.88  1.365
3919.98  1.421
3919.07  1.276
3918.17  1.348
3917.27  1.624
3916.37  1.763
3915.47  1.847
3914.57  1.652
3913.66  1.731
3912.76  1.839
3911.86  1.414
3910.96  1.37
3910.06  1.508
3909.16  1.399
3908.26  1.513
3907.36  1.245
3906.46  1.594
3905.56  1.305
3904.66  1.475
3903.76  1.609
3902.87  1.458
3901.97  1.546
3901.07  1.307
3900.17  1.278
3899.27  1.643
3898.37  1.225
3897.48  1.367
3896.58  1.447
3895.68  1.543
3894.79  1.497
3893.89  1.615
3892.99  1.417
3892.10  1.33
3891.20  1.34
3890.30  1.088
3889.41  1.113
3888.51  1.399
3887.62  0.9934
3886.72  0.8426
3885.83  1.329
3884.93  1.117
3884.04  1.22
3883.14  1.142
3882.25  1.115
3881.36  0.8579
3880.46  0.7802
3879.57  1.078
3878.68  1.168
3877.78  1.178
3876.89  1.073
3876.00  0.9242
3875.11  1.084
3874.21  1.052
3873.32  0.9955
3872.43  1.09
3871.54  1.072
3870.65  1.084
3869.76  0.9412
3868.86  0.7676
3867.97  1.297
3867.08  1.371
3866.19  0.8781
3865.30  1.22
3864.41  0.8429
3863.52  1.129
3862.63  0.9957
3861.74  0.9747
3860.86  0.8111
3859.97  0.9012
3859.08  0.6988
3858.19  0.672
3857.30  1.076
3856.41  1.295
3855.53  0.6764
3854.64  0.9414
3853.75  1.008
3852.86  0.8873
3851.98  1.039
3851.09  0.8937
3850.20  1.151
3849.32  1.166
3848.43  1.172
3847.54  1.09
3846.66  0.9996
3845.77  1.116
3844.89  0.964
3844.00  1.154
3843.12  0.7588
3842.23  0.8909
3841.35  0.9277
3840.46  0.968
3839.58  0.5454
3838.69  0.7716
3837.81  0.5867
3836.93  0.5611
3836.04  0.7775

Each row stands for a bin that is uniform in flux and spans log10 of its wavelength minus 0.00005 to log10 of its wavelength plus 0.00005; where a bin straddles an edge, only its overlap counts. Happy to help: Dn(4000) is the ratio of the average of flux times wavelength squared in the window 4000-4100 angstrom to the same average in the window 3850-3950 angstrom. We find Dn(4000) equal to 1.93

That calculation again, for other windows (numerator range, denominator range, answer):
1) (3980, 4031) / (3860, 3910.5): 1.77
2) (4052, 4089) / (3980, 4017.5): 1.09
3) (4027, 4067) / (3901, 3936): 1.72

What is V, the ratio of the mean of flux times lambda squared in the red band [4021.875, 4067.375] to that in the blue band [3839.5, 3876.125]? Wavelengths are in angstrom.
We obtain 2.25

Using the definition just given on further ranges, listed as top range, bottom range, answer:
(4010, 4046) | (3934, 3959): 1.78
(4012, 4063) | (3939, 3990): 1.61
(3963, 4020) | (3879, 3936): 1.43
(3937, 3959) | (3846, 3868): 1.38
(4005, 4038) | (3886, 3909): 1.63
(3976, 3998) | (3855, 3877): 1.93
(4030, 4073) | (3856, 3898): 1.97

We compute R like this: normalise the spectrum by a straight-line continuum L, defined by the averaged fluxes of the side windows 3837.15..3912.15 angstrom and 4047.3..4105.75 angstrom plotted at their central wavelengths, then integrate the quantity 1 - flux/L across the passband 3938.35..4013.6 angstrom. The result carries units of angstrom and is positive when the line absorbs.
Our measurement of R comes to 3.4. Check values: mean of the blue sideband 1.13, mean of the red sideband 2.03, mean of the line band 1.52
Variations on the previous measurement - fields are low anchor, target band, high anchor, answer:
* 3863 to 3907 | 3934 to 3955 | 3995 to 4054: 5.29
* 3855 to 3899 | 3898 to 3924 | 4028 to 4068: -3.67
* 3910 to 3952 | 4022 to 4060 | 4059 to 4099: -4.81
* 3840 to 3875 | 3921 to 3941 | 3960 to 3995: 6.21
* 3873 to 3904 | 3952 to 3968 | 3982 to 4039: 5.17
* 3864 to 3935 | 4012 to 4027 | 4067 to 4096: -3.38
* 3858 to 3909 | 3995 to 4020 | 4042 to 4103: -4.69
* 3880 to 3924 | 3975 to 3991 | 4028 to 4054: -0.10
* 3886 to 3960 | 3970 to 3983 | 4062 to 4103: 1.04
